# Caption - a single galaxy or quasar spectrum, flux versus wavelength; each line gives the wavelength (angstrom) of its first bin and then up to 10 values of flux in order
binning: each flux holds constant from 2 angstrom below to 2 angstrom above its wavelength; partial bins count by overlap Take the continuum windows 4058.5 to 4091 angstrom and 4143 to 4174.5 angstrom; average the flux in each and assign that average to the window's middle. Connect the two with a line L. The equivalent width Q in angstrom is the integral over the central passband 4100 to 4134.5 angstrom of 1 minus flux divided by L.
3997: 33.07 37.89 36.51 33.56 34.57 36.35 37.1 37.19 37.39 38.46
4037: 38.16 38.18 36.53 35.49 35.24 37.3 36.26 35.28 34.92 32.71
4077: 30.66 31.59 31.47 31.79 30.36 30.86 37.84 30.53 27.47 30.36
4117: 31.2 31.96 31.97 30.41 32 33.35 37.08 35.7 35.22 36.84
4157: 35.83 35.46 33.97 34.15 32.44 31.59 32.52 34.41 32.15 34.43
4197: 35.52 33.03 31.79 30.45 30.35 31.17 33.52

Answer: 2.8 angstrom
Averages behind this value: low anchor 33.1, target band 31.3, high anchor 35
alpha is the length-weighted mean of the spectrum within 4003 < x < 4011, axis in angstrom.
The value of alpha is 35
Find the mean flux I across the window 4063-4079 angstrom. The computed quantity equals 33.4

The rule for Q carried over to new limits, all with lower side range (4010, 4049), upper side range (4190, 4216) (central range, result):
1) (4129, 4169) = -1.05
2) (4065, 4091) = 2.39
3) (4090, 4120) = 3.20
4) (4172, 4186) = 0.21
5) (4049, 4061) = 0.05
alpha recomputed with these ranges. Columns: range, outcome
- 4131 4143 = 34.1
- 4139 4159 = 36.1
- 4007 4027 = 35.8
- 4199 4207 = 32.4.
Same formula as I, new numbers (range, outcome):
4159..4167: 34.7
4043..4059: 36.1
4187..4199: 34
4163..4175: 33.5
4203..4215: 30.9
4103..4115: 29.5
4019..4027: 37.1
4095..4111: 31.7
